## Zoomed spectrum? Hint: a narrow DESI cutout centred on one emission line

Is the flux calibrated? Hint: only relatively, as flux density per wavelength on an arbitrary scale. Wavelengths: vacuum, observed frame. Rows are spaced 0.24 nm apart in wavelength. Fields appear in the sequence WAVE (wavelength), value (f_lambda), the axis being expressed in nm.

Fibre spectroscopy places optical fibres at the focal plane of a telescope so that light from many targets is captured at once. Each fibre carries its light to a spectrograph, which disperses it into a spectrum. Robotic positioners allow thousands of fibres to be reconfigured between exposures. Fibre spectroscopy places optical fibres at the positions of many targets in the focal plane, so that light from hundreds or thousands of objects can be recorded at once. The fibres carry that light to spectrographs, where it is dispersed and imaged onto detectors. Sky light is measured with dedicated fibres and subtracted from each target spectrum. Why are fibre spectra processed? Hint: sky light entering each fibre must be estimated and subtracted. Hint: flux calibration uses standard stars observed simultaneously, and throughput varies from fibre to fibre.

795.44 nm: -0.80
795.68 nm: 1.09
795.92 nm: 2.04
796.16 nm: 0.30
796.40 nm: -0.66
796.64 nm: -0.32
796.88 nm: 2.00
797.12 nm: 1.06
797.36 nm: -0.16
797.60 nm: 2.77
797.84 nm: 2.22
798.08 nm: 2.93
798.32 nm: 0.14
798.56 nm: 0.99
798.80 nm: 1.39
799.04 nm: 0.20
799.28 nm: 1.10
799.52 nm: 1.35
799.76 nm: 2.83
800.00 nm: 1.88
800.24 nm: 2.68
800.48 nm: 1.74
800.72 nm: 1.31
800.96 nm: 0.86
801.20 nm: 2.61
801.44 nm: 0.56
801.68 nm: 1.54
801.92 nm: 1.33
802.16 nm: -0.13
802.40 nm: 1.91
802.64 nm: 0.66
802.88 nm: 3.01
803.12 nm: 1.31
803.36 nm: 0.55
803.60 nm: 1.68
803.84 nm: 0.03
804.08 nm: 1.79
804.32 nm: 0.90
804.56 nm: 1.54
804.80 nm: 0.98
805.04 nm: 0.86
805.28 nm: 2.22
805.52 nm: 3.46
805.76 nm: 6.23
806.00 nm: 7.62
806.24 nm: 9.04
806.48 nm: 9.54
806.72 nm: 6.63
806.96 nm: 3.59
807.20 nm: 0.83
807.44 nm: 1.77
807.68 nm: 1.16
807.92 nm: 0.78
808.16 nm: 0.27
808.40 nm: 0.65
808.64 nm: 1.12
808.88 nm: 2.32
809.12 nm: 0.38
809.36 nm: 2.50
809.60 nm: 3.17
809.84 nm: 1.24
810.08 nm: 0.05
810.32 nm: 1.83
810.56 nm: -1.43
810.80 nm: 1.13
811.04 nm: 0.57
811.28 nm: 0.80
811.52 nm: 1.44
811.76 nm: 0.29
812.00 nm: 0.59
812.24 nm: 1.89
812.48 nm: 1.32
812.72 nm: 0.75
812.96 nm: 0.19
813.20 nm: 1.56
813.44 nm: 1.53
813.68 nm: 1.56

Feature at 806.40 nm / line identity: [O II]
